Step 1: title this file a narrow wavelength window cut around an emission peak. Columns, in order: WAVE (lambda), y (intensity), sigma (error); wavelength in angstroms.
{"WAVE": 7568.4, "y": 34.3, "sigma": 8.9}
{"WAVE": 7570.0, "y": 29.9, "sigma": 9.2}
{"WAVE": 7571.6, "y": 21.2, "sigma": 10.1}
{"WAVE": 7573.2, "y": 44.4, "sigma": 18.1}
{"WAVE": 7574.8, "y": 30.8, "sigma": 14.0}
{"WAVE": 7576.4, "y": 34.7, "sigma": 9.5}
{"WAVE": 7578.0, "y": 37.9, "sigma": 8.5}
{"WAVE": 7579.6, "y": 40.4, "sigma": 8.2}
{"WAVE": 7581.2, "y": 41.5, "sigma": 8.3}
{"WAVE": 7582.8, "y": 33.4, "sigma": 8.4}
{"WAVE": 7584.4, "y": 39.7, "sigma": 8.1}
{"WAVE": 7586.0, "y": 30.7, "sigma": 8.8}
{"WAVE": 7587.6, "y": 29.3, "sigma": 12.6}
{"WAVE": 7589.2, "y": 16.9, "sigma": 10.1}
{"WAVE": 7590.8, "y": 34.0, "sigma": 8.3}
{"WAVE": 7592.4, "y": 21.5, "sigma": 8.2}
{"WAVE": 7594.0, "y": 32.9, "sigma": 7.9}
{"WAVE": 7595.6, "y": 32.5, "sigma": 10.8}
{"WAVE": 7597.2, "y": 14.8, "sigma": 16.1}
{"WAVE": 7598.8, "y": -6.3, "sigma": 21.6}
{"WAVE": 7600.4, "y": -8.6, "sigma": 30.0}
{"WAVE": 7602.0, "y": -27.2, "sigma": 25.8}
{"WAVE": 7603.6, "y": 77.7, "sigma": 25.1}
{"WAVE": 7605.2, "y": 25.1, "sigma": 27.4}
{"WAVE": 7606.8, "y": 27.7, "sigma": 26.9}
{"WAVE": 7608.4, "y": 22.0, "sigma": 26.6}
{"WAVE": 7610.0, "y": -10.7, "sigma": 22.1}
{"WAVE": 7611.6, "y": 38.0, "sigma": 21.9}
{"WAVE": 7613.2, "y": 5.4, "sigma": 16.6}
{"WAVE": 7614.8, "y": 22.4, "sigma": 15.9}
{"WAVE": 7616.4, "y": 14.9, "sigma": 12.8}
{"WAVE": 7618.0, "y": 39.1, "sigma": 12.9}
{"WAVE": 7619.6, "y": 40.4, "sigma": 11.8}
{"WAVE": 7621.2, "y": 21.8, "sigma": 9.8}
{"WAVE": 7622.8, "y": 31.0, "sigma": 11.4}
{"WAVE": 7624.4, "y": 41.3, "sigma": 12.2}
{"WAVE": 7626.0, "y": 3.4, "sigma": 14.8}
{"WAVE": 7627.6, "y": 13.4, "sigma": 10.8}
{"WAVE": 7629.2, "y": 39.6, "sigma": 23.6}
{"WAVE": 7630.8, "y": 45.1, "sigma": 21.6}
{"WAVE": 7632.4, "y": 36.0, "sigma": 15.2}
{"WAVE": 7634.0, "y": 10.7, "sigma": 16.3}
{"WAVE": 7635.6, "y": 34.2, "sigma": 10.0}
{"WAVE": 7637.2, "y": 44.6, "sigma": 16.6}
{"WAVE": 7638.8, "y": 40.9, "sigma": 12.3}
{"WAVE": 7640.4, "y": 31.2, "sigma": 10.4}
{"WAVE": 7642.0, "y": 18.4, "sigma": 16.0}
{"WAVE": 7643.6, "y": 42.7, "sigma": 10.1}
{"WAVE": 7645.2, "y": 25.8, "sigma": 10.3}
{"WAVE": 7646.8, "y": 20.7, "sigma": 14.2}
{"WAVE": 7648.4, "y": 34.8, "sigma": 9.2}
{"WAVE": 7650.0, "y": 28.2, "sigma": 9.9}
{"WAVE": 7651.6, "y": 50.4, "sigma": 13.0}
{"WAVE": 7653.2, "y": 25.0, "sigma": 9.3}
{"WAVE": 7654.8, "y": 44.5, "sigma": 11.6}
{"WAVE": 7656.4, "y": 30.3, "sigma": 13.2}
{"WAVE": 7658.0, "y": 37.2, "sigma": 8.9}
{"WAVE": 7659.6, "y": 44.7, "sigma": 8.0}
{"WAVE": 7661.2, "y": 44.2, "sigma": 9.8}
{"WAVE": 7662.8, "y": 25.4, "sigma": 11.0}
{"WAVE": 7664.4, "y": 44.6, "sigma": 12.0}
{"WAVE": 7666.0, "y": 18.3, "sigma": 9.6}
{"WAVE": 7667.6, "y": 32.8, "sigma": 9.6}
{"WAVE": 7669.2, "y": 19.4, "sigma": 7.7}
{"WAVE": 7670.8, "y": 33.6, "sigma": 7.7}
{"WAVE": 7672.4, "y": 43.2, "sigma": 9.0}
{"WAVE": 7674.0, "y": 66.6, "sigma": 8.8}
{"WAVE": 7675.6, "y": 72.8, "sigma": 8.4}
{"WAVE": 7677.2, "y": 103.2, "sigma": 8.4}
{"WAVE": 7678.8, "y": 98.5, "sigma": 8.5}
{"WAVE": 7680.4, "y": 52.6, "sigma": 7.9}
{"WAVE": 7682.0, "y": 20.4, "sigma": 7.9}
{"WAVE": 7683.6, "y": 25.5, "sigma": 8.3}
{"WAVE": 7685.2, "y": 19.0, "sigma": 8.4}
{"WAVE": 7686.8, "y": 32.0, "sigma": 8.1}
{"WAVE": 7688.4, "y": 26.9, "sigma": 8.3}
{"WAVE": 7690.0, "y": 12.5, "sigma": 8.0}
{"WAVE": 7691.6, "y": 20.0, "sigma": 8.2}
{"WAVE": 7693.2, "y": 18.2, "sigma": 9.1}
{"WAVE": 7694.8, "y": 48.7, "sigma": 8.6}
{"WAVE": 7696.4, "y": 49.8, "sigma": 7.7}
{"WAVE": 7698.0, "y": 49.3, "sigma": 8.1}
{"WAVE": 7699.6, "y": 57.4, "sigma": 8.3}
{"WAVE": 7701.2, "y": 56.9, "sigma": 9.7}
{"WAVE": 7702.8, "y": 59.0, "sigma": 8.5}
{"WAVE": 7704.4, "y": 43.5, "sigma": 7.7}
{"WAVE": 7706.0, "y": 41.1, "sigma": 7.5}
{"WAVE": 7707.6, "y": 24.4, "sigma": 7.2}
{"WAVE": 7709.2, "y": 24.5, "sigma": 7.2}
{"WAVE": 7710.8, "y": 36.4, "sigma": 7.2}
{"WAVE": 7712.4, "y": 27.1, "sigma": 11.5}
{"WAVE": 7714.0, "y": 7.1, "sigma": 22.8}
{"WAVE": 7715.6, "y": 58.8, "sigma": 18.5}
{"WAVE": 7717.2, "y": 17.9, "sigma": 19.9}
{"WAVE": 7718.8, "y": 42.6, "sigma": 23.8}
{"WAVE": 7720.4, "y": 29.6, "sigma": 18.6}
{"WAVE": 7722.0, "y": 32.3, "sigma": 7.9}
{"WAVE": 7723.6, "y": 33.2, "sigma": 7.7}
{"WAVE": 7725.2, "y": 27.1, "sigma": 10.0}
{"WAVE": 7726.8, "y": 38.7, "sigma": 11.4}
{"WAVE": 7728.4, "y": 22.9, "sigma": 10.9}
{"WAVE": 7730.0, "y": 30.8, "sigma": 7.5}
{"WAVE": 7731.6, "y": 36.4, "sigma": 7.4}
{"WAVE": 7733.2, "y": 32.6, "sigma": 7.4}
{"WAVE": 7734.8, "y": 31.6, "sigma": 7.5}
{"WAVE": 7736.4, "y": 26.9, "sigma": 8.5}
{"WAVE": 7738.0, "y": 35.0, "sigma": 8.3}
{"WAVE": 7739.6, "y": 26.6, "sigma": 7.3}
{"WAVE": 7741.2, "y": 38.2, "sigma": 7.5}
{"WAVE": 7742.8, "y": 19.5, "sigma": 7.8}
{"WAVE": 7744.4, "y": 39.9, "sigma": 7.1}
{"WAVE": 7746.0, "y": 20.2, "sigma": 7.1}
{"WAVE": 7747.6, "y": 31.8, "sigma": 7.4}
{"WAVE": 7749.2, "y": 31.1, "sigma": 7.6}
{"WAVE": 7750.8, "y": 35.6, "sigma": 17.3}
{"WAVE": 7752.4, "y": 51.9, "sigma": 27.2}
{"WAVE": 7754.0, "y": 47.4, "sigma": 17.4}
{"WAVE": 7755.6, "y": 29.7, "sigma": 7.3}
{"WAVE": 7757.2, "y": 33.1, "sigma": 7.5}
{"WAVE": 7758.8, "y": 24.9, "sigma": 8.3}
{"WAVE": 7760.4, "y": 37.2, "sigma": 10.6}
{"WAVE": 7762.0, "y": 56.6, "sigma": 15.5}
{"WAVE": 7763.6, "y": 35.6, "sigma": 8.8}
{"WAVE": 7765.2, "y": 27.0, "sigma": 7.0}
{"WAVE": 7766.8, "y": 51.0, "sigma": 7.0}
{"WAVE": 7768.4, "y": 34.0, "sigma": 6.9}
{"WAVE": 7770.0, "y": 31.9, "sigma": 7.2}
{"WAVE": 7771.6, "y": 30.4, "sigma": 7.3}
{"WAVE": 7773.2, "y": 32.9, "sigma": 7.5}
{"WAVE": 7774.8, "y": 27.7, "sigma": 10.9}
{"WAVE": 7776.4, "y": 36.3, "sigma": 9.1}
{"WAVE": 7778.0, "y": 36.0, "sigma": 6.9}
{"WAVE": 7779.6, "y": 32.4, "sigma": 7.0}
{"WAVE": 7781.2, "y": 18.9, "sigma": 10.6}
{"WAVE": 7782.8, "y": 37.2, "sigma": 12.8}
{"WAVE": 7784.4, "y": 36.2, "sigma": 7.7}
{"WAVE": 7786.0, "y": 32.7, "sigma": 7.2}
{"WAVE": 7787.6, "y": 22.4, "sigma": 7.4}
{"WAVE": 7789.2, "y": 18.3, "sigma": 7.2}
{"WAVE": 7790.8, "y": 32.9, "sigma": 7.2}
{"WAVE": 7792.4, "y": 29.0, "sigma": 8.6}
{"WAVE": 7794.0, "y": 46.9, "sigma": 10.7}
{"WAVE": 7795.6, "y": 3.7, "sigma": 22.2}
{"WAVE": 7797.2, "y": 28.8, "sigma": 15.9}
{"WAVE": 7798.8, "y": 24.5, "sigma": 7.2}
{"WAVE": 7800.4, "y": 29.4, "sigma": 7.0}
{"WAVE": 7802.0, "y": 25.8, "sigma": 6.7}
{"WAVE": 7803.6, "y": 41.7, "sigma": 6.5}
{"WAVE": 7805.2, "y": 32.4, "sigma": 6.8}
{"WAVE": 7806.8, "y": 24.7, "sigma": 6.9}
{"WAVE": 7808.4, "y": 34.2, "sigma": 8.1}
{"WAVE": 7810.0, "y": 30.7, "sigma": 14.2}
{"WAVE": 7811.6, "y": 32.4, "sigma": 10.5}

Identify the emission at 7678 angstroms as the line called H-alpha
